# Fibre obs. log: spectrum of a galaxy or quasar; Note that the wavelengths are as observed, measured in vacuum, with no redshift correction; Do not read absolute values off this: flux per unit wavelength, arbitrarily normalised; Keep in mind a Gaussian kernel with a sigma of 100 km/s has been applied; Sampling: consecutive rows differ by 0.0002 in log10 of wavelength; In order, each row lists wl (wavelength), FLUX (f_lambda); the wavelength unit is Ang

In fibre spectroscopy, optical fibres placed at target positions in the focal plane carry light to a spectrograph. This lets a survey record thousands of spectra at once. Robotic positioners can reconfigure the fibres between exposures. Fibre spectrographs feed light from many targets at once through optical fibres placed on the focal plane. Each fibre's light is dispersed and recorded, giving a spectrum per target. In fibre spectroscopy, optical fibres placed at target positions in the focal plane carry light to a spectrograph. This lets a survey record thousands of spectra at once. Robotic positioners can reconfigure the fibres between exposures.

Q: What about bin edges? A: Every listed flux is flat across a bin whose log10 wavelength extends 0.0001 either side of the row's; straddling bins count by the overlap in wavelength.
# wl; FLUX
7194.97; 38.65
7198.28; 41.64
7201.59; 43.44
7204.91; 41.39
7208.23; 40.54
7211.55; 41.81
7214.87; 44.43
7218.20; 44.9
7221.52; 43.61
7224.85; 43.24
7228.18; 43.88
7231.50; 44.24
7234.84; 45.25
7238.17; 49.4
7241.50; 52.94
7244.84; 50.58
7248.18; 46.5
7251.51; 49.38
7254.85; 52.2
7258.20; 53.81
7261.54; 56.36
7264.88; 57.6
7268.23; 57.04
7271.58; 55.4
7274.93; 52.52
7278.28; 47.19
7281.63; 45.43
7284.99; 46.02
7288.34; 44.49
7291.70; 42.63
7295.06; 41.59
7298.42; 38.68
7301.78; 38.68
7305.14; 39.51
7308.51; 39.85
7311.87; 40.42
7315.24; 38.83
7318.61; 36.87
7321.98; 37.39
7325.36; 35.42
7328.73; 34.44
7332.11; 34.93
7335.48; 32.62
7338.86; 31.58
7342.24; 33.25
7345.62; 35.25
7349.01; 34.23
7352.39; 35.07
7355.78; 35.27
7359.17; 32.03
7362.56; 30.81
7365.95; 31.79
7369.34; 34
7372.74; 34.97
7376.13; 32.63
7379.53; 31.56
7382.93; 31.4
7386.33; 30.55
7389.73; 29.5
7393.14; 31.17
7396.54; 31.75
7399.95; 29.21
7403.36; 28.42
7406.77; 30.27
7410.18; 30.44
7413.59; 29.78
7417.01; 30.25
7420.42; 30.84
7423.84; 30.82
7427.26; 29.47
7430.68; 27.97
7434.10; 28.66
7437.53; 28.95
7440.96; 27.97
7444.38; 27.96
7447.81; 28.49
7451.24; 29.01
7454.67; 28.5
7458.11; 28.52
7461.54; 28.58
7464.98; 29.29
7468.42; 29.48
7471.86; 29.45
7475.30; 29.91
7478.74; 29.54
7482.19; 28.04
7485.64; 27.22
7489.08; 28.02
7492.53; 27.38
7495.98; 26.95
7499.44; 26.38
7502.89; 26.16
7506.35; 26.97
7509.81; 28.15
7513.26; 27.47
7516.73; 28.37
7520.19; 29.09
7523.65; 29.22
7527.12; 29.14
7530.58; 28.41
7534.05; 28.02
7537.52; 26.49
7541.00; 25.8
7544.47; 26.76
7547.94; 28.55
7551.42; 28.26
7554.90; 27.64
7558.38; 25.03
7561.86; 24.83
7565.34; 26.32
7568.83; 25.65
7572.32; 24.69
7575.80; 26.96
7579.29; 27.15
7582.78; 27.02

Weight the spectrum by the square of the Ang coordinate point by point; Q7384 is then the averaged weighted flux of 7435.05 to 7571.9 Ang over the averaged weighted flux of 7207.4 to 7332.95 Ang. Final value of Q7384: 0.66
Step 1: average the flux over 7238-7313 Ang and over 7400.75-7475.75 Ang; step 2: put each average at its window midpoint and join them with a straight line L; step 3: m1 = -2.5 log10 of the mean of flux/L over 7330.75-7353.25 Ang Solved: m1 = 0.19 mag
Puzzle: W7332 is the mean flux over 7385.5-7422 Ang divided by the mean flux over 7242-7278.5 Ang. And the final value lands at 0.57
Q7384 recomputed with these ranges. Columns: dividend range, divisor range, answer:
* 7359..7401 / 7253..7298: 0.65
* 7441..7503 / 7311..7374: 0.85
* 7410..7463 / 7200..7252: 0.68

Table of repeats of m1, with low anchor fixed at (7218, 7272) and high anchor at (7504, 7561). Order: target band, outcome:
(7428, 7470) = 0.188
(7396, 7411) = 0.250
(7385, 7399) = 0.246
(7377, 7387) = 0.244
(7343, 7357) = 0.196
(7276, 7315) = 0.091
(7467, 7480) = 0.091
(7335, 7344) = 0.292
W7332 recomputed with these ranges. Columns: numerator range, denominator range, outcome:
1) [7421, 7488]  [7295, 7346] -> 0.79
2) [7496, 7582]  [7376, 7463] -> 0.91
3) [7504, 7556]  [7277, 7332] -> 0.69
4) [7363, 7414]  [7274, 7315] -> 0.73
